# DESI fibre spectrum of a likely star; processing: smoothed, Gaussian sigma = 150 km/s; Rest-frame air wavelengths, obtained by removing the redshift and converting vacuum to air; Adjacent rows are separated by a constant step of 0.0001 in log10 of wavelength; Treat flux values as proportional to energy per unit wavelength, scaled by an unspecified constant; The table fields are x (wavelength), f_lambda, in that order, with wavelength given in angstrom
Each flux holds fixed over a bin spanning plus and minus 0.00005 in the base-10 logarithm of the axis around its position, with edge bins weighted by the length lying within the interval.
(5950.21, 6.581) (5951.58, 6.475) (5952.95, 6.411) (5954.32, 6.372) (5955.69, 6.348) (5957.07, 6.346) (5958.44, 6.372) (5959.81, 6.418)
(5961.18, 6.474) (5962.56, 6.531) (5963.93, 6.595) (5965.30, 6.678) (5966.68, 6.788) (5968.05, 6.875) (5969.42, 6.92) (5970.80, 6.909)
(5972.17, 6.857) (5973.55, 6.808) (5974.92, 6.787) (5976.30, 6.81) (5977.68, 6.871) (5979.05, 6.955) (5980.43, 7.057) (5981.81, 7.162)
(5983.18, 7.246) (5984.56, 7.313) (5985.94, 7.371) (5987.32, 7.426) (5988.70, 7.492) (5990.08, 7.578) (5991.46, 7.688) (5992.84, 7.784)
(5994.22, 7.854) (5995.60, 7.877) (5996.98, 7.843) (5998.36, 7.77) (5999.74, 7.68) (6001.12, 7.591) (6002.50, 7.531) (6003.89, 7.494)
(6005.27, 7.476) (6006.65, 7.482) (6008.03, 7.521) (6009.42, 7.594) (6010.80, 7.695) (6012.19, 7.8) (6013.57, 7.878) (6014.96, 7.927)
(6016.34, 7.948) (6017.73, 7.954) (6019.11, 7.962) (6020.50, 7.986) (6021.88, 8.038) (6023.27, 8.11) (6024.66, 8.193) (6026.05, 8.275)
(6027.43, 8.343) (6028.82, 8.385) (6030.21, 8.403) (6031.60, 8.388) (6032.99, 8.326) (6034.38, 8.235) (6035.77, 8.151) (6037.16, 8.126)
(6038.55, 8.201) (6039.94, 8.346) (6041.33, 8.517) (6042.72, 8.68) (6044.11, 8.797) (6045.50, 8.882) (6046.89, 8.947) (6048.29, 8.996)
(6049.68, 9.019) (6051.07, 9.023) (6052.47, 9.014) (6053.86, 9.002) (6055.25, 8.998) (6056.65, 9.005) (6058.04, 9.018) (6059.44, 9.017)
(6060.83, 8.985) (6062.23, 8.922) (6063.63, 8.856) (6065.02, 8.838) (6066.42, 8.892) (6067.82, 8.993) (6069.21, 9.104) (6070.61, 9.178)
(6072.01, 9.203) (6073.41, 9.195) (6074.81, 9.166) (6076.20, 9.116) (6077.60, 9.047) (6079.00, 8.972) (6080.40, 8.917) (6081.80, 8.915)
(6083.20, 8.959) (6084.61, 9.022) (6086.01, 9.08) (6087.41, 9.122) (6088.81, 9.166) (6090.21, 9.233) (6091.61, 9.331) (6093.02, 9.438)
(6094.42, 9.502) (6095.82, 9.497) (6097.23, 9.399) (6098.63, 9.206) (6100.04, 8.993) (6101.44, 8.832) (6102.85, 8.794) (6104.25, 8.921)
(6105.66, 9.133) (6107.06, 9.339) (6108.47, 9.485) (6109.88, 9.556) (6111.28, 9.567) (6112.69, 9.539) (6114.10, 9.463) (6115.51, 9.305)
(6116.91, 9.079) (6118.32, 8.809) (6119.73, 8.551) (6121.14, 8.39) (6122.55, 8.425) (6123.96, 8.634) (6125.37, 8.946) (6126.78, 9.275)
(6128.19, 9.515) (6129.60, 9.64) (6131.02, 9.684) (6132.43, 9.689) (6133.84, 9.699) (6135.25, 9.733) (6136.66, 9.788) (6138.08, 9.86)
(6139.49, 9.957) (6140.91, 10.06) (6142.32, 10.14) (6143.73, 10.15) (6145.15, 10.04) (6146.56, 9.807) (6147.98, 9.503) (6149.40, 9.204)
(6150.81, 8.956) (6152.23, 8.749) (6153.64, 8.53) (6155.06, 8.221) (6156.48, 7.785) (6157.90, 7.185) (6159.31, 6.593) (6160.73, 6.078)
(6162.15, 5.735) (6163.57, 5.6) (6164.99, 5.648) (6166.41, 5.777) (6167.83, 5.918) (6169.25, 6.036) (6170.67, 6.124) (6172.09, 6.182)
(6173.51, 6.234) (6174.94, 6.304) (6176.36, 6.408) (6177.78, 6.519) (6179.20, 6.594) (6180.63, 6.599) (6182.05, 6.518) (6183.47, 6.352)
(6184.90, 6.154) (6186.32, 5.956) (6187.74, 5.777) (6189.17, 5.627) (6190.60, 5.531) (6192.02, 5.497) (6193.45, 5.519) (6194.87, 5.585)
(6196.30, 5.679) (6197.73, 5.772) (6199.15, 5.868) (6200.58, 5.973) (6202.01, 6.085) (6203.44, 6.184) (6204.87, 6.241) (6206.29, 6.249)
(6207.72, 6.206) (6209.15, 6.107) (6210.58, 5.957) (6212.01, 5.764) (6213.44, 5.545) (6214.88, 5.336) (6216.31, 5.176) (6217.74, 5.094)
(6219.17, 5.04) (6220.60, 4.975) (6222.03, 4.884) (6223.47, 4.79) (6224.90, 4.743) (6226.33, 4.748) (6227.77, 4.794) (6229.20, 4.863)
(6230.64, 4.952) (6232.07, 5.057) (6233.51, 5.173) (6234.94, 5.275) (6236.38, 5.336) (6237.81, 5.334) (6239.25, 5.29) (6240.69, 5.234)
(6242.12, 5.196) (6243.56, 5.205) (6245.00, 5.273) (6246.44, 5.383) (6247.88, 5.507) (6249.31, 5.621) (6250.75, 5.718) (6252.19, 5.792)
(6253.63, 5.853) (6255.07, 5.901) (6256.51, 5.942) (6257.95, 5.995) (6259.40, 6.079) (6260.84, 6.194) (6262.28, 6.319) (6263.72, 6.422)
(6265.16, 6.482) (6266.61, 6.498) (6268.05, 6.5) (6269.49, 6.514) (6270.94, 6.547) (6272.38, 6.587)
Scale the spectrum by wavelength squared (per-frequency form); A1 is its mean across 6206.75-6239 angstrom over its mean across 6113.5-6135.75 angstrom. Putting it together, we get 0.59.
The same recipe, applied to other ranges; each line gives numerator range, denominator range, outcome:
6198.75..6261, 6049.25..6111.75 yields 0.63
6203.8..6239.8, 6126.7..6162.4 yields 0.61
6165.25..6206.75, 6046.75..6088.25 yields 0.70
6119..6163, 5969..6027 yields 1.24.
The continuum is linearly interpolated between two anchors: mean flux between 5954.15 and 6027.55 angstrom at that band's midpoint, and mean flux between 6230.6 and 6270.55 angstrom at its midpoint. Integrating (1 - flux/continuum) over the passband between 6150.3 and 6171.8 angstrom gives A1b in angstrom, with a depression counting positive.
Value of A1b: -1.8 angstrom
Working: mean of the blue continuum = 7.35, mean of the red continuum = 5.74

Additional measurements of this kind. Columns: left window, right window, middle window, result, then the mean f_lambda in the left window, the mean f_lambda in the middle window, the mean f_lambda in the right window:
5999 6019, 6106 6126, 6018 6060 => -2.4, 7.69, 8.54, 9.08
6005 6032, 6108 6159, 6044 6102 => -3.4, 7.97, 9.07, 9.23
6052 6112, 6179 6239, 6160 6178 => 1.8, 9.12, 6.03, 5.58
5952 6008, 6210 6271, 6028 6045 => -4.1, 7.1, 8.38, 5.53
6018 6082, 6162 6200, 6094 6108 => -2.8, 8.71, 9.16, 5.99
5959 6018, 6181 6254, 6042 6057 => -4.6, 7.3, 8.94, 5.53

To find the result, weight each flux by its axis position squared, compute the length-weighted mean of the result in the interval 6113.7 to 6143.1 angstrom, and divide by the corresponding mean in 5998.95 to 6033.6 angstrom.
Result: 1.2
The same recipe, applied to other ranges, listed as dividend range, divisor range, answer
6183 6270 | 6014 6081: 0.69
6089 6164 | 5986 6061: 1.14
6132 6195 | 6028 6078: 0.87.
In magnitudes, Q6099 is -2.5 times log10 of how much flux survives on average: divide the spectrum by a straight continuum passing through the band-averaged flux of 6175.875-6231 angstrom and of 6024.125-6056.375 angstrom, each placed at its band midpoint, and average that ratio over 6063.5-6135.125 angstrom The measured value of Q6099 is -0.21 mag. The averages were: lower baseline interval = 8.58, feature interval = 9.16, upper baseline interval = 5.68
